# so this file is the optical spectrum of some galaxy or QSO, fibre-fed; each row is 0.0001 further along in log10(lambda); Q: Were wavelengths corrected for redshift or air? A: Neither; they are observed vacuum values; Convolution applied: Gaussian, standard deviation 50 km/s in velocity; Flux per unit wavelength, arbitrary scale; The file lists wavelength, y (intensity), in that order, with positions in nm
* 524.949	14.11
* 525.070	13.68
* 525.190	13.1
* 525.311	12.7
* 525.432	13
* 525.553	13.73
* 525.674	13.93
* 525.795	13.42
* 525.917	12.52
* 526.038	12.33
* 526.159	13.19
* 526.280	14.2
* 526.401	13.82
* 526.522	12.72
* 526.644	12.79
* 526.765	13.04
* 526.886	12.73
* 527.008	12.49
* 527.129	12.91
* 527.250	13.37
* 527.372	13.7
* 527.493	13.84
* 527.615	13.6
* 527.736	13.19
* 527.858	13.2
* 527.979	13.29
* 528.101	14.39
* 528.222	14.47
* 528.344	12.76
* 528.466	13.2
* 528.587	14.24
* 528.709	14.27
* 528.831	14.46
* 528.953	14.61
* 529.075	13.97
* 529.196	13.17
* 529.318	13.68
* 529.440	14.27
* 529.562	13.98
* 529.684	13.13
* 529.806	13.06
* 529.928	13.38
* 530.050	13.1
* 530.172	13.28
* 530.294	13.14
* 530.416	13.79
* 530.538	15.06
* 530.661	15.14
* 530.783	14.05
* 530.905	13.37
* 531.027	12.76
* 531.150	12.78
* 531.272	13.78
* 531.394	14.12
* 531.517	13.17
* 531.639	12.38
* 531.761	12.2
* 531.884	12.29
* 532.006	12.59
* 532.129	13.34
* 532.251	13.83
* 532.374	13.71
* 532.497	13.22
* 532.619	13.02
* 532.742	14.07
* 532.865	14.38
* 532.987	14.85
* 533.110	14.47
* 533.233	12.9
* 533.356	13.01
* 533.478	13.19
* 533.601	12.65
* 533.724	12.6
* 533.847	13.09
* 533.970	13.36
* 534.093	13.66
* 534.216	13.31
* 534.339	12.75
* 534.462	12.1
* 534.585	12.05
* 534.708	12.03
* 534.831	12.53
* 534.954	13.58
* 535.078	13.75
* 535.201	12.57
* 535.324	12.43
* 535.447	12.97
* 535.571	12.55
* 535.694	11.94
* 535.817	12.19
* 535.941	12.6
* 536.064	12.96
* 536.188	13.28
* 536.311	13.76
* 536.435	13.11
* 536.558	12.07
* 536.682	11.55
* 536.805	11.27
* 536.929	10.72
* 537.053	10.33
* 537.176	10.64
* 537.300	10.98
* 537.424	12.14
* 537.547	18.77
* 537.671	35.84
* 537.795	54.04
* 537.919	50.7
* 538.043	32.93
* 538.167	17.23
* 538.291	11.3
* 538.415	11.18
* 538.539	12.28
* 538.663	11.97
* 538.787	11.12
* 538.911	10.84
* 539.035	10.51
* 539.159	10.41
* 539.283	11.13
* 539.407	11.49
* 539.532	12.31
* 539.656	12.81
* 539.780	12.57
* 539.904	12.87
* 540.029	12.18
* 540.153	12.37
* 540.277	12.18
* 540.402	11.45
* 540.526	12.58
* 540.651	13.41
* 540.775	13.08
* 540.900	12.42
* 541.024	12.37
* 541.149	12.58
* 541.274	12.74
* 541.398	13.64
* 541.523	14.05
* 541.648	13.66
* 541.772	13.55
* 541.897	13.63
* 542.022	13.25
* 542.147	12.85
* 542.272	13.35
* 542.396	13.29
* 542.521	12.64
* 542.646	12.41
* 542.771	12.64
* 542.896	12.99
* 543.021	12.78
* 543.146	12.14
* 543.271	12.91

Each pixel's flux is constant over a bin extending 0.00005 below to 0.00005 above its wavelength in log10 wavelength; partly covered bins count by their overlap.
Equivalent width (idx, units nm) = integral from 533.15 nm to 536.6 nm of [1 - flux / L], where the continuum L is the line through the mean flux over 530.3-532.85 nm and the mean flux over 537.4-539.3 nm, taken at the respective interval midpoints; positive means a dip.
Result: 0.82 nm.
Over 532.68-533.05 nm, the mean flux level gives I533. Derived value 14.4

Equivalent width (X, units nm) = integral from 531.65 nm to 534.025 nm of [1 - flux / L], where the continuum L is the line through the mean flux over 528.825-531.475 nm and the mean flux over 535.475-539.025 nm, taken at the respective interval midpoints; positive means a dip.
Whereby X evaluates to 0.25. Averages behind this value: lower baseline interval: 13.7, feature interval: 13.3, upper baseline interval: 16.7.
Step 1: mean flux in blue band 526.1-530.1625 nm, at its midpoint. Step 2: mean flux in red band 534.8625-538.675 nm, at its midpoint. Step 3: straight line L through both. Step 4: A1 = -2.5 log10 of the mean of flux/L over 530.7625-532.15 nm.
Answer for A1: 0.13 mag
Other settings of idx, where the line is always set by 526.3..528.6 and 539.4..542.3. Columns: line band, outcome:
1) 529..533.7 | -0.10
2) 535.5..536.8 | 0.05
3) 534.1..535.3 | 0.03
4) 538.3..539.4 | 0.15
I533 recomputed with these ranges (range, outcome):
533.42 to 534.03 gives 13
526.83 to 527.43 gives 13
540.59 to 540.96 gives 13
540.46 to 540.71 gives 13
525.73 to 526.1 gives 12.8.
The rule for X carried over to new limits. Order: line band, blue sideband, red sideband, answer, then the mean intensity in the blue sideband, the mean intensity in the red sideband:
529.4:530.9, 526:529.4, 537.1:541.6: 0.02 nm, 13.5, 15.8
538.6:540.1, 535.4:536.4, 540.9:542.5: 0.15 nm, 12.8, 13.2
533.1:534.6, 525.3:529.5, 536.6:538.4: 0.43 nm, 13.5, 21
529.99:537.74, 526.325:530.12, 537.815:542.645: 0.28 nm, 13.5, 14.4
